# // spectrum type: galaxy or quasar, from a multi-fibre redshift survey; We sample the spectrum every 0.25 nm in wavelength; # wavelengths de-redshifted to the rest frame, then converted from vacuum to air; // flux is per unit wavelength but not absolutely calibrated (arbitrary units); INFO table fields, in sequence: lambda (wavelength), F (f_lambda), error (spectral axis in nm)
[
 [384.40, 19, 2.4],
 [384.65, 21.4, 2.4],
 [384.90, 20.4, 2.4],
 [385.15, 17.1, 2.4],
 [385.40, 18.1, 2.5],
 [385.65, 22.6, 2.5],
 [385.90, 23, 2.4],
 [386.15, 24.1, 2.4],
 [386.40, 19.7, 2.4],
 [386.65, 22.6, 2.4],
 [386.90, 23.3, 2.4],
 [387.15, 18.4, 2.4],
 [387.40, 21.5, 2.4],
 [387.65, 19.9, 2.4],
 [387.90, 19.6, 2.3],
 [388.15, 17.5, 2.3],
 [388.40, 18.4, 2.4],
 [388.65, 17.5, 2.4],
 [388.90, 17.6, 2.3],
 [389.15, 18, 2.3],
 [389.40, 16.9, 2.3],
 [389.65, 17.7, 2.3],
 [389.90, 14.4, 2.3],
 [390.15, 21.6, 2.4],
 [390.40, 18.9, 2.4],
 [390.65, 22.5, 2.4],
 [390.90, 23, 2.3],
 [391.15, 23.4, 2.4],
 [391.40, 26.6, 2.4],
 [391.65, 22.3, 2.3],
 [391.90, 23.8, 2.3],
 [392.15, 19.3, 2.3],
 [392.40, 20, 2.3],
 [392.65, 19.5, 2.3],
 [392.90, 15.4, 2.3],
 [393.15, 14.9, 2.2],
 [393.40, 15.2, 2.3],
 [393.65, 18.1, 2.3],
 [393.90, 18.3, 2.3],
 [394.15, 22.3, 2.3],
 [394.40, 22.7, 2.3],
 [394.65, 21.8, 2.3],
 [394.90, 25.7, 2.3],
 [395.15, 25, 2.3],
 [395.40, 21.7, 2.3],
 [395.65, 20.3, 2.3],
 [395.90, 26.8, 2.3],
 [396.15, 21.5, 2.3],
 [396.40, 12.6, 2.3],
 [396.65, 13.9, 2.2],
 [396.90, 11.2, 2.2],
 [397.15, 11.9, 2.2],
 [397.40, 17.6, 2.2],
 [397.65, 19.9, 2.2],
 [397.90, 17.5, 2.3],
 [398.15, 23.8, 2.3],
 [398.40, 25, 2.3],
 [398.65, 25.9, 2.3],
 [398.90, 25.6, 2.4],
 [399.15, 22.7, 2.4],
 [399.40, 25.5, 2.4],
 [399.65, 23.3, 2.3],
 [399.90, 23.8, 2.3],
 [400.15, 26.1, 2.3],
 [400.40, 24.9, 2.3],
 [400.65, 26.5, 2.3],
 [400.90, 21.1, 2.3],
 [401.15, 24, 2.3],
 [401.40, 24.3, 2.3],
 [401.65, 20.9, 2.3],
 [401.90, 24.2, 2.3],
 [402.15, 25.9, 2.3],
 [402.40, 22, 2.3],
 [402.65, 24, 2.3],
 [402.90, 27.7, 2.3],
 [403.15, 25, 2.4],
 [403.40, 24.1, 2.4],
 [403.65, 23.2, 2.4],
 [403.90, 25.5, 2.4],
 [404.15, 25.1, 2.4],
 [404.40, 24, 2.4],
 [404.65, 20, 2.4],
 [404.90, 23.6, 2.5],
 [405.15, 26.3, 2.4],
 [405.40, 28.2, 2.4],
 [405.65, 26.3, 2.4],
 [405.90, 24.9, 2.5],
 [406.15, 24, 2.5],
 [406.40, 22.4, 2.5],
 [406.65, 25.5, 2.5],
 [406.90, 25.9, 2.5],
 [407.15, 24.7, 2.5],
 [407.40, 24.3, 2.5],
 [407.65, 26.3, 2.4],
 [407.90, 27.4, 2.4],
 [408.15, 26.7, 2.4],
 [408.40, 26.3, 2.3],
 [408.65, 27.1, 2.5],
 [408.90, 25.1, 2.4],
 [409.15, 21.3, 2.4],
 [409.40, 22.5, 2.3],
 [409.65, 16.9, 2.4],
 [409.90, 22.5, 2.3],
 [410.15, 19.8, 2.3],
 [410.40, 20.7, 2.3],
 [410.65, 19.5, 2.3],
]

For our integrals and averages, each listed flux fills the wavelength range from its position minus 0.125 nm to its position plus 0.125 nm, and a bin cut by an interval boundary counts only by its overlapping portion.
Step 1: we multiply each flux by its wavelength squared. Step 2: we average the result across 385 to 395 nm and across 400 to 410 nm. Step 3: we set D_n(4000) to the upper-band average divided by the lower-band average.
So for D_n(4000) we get 1.31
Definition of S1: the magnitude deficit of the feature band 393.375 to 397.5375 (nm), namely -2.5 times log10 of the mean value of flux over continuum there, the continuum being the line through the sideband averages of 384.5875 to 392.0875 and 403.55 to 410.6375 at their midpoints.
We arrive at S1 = 0.13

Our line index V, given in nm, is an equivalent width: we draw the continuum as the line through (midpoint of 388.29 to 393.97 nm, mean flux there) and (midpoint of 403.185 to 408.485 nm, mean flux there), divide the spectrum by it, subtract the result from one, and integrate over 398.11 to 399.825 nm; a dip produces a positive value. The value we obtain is -0.17 nm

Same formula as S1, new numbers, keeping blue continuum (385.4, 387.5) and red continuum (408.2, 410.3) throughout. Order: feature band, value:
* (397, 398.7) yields 0.12 mag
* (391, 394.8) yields 0.09 mag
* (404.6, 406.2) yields -0.11 mag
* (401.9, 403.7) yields -0.10 mag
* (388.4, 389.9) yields 0.25 mag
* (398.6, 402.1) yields -0.09 mag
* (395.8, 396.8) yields 0.21 mag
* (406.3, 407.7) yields -0.10 mag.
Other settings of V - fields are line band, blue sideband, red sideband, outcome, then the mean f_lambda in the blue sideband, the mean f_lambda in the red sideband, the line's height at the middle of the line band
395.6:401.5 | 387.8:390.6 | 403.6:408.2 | 0.14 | 18.1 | 25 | 21.9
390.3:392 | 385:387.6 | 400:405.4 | -0.08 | 21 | 24.3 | 22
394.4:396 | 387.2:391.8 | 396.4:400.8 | -0.21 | 19.8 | 21.2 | 20.7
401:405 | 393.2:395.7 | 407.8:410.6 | -0.31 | 20.9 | 23.2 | 22.2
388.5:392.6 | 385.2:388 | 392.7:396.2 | 0.13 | 21.1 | 20.7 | 20.9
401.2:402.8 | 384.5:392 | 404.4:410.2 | -0.03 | 20.4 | 24.3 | 23.2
